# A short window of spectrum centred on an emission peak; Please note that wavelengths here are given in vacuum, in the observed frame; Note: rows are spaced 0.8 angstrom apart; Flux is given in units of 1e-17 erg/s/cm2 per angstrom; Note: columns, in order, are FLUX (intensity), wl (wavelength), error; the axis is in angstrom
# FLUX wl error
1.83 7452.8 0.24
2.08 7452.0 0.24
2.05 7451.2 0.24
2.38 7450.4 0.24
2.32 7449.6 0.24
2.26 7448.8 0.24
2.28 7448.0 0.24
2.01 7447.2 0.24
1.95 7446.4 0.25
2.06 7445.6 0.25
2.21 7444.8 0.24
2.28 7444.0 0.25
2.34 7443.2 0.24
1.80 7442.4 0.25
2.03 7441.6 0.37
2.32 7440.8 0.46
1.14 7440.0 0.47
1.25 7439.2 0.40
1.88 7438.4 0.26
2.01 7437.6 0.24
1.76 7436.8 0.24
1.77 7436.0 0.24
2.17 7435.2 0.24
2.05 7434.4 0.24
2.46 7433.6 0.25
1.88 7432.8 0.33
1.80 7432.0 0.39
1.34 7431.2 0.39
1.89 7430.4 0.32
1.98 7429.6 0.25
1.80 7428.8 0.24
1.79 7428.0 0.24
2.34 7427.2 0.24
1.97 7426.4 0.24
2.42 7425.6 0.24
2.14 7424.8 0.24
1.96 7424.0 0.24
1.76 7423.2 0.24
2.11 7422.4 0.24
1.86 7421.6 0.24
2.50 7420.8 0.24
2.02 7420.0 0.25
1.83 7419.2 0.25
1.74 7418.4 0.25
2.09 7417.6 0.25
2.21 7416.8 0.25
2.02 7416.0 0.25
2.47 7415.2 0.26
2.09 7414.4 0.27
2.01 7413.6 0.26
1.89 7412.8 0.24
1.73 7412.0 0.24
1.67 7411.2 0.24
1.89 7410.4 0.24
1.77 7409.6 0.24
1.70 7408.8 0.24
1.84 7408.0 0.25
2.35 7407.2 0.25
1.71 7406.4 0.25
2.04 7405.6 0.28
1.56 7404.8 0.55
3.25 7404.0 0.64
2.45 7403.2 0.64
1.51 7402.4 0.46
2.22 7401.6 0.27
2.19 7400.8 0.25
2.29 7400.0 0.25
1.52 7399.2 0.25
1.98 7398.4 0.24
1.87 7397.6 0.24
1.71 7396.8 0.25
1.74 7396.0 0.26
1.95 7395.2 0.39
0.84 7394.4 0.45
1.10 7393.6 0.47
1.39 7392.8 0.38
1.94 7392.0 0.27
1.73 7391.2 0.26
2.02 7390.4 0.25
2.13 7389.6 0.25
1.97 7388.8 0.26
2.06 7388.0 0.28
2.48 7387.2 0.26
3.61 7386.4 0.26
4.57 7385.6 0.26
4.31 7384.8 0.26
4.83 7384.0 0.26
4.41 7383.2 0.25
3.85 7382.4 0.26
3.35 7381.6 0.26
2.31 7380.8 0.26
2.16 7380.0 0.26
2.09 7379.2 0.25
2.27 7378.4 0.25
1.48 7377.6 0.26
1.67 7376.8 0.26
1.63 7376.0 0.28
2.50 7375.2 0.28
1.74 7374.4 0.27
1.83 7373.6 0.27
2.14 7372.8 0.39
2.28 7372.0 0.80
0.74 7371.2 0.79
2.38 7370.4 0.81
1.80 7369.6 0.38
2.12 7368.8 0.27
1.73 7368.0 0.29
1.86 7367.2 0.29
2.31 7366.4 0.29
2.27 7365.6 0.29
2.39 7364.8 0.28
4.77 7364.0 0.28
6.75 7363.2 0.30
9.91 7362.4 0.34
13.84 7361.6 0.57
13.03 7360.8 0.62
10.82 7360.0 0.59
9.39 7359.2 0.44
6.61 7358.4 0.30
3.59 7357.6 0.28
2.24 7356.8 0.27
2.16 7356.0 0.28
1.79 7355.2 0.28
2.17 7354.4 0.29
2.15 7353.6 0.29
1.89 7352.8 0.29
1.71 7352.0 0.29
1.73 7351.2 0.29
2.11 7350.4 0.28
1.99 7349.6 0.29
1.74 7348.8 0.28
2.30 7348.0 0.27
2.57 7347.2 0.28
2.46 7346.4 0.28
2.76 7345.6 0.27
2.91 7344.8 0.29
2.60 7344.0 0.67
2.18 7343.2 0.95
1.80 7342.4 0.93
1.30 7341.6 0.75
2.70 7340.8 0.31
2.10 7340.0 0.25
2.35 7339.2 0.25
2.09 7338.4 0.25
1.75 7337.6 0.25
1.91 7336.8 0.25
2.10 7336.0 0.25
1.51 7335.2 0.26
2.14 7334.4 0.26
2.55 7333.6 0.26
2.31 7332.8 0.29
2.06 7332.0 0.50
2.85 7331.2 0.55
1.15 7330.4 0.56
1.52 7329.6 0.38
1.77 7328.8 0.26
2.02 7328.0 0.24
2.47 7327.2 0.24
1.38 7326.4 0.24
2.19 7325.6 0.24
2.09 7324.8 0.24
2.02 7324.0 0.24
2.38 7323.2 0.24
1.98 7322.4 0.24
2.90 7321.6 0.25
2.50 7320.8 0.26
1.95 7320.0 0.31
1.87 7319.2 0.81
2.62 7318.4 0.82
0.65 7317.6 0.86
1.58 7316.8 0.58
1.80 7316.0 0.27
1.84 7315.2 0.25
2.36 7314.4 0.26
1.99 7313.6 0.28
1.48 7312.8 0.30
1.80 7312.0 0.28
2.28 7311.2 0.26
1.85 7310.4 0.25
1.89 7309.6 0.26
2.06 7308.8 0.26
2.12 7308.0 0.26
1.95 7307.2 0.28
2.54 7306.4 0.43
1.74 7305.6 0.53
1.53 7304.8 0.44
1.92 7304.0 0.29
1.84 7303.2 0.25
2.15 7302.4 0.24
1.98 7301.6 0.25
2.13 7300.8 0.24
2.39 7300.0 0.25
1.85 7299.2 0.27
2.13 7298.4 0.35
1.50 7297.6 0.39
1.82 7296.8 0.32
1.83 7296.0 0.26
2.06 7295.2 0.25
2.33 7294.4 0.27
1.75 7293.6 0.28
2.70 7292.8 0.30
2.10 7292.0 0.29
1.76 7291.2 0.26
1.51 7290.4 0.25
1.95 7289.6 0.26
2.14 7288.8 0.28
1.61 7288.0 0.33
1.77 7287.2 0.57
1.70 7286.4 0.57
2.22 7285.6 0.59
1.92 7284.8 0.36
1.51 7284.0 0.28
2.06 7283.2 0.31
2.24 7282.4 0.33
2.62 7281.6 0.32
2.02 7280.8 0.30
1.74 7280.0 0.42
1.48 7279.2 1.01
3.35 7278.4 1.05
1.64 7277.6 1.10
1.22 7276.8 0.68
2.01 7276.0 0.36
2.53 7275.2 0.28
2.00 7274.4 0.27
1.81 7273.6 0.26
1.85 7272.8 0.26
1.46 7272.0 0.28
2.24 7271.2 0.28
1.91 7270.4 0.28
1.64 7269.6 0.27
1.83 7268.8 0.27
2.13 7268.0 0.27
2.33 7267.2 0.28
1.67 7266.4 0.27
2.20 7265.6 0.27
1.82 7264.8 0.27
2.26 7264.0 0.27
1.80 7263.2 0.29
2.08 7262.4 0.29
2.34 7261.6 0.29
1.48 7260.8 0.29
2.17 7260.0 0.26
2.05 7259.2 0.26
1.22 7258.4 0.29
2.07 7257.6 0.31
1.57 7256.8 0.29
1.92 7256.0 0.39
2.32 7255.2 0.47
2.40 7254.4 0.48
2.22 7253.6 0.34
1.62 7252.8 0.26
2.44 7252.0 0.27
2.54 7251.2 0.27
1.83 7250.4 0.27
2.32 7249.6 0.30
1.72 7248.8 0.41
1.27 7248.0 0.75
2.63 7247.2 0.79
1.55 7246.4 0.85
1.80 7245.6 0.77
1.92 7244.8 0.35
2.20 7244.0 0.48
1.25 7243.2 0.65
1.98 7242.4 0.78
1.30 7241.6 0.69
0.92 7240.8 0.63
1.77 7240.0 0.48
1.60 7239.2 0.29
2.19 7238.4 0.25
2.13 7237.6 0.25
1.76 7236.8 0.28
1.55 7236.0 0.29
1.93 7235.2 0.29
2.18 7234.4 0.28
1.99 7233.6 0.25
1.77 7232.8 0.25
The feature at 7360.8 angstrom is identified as H-alpha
